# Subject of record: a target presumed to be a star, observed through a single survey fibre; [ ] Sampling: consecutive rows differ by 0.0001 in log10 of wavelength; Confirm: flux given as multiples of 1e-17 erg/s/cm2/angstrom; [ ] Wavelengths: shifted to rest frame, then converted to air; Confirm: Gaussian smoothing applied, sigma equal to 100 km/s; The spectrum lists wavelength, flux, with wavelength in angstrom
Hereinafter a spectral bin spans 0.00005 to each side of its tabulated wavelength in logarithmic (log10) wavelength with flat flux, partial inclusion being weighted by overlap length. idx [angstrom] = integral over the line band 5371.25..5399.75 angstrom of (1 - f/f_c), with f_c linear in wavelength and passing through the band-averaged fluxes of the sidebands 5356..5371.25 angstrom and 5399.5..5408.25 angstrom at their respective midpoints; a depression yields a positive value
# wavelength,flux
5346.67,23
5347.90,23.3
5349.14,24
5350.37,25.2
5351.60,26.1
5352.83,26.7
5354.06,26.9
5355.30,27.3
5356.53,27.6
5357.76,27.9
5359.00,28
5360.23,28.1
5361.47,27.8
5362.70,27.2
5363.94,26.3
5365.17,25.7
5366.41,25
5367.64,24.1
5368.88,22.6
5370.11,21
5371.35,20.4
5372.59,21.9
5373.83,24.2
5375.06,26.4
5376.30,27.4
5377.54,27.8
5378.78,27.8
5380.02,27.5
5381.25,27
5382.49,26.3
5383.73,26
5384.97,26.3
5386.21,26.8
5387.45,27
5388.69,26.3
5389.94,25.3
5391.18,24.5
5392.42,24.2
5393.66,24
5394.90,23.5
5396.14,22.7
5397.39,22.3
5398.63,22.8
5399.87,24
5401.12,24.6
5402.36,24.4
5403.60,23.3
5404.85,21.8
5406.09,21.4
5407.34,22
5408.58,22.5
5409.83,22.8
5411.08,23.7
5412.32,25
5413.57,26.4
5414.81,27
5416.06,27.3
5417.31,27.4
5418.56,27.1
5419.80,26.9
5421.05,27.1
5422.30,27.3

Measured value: -1.1 angstrom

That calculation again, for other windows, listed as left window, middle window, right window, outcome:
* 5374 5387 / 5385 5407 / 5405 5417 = 1.2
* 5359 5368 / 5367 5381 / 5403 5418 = 0.7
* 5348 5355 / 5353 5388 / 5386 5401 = -1.3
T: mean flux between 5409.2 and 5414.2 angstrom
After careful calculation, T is 24.5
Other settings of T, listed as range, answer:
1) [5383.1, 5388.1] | 26.5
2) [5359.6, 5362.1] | 28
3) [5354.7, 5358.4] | 27.6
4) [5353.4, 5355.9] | 27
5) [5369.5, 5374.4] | 21.8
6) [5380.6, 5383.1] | 26.8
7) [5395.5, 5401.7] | 23.3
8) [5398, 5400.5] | 23.4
